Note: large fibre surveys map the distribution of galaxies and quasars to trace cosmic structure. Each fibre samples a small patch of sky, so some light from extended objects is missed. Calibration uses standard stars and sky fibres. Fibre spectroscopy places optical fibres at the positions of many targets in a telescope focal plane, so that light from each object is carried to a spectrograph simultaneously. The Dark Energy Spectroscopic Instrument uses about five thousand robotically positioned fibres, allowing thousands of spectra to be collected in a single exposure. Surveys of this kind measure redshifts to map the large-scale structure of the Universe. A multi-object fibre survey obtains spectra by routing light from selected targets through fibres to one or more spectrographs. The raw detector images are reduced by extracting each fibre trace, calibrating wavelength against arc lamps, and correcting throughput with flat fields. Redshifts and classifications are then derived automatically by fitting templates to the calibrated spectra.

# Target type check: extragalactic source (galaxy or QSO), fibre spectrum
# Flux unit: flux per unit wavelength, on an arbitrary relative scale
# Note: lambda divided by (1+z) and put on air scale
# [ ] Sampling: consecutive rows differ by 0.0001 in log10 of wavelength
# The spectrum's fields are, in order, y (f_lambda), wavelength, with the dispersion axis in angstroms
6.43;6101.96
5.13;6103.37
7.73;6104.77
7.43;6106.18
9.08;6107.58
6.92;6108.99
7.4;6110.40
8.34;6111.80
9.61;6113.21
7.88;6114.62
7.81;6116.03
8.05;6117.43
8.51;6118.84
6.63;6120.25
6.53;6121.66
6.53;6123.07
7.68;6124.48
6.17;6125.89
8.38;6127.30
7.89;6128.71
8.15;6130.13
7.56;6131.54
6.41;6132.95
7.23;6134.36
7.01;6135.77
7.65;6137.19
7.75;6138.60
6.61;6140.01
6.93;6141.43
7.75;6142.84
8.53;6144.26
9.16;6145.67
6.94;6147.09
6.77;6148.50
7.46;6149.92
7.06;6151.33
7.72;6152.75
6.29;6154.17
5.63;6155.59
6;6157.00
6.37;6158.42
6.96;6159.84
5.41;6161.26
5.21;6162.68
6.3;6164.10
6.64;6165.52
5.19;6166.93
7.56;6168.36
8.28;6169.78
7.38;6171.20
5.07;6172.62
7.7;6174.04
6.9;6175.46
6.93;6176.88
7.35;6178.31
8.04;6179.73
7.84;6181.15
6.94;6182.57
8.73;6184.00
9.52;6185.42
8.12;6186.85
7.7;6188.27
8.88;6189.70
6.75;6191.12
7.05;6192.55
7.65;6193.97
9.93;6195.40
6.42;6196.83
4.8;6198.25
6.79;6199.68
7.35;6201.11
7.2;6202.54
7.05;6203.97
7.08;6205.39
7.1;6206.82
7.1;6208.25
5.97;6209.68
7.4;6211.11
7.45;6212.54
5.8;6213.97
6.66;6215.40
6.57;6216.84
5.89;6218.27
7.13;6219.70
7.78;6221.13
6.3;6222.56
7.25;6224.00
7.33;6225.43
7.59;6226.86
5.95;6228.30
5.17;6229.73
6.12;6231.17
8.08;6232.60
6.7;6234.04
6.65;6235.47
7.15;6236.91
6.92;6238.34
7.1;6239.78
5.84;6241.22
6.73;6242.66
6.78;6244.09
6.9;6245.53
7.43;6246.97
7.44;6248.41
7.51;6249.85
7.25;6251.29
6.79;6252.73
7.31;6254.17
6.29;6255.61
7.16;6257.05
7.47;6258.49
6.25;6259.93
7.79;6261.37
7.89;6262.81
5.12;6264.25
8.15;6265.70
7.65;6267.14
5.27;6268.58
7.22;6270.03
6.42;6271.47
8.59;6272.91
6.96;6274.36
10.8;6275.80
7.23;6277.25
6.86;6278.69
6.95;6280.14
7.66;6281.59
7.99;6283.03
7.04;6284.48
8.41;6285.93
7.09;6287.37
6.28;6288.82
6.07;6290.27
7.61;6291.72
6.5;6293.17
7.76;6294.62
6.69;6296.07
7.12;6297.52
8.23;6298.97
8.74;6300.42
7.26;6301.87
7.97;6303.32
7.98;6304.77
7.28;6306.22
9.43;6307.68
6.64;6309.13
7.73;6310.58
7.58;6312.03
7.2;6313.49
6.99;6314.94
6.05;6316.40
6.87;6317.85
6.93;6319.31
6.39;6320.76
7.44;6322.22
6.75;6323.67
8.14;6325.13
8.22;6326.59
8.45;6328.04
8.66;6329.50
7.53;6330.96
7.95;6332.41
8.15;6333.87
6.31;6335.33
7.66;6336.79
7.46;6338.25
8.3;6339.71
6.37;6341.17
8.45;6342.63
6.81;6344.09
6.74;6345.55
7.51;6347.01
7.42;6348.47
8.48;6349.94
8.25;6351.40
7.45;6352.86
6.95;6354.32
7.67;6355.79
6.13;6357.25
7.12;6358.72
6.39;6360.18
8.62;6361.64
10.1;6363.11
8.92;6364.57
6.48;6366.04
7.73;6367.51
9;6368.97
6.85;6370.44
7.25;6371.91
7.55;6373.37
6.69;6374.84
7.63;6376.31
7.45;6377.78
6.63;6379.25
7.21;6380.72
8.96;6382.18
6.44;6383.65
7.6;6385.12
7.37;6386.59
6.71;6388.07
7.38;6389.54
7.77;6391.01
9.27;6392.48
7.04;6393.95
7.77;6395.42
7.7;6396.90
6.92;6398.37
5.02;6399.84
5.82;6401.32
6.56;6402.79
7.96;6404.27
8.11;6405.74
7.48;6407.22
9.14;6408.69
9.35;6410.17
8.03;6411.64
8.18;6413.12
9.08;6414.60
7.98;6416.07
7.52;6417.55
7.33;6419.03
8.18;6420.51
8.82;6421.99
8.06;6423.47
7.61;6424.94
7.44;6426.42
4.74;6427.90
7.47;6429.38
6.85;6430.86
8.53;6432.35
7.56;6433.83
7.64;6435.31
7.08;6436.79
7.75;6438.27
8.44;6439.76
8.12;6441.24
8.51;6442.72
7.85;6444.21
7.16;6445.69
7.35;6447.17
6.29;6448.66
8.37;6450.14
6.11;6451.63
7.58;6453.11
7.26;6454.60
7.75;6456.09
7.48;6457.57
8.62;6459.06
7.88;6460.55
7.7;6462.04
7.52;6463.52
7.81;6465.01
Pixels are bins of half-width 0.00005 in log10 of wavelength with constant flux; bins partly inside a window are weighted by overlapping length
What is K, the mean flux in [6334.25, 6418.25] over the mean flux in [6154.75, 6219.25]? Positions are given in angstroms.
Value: 1.08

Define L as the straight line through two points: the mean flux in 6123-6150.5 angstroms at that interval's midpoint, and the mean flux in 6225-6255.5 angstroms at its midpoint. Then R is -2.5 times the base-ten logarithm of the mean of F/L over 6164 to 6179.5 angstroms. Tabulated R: 0.05 mag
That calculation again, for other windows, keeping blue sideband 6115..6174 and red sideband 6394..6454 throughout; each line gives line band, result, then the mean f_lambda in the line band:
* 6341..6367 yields -0.02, 7.57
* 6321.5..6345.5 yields -0.03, 7.64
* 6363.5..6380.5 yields 0.00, 7.51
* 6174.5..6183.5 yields -0.04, 7.38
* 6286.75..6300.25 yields 0.04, 7.11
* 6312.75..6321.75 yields 0.10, 6.75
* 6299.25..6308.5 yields -0.10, 8.1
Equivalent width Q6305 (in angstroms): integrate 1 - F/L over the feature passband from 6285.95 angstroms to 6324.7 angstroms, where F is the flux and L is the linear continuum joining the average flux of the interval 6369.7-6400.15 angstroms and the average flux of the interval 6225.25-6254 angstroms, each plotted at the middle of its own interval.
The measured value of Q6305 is -1.12 angstroms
